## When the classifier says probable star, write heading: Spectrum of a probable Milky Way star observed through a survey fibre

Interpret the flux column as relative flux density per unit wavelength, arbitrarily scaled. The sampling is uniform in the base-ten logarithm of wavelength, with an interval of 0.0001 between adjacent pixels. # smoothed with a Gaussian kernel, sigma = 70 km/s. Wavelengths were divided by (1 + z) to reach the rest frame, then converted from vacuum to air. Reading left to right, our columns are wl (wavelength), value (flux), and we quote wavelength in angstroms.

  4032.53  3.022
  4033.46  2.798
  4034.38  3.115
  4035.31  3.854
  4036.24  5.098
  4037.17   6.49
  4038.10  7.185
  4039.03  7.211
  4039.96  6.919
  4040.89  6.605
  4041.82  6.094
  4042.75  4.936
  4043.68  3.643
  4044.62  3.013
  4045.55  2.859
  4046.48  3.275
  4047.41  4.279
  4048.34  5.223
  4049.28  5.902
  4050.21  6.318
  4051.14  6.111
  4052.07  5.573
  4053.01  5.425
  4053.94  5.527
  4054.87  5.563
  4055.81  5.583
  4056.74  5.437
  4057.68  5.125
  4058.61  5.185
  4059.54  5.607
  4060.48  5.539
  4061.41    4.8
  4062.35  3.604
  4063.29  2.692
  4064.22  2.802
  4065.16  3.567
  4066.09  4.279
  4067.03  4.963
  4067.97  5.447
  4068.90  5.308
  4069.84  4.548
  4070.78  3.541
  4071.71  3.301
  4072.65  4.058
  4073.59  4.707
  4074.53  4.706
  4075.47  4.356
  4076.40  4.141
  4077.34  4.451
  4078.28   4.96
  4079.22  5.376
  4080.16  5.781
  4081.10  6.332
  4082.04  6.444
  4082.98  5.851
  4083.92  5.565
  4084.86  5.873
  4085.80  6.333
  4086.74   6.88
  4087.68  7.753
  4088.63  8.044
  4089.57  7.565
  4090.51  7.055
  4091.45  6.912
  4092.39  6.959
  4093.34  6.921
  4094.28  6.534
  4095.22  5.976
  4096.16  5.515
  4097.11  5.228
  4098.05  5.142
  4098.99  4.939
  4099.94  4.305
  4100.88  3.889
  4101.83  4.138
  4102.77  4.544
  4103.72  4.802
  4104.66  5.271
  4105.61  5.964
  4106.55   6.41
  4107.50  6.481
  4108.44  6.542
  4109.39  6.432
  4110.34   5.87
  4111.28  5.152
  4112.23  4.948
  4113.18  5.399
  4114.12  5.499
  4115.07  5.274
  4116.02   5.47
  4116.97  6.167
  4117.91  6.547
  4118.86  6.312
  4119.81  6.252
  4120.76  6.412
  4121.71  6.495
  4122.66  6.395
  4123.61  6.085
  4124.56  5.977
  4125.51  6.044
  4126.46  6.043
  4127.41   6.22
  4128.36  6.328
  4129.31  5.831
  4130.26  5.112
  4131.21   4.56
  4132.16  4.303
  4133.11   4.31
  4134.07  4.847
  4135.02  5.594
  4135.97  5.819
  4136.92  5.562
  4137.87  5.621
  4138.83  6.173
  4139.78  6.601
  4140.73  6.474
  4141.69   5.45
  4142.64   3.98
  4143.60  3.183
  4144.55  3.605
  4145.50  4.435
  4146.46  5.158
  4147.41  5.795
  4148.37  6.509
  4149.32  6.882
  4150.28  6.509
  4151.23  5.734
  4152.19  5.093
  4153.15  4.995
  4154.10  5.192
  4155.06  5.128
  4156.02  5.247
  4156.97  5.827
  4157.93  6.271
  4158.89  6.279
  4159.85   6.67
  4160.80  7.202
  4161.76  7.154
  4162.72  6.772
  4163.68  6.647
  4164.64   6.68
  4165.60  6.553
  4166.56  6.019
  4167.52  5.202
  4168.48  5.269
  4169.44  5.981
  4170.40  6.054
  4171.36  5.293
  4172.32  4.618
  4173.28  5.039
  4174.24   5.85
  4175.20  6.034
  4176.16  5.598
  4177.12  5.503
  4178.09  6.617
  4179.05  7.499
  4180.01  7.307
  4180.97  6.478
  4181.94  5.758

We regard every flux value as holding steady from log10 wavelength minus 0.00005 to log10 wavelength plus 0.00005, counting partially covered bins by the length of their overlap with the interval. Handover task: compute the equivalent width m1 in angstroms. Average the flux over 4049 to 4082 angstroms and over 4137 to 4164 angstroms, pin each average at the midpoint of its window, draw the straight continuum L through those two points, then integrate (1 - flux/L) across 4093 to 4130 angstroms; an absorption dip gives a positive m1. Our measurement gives -2.7 angstroms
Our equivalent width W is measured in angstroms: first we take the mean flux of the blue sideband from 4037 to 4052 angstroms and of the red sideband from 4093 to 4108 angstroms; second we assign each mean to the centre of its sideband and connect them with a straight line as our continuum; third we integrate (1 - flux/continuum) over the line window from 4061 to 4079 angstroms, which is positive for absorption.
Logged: 3.8 angstroms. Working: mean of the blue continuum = 5.36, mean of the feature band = 4.24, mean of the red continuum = 5.37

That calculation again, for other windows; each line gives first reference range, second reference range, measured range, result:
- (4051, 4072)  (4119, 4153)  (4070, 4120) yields -4.9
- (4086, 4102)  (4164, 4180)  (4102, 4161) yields 3.7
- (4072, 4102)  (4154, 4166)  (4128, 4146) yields 2.9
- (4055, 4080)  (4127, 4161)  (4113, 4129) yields -2.6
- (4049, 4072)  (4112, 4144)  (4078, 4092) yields -3.6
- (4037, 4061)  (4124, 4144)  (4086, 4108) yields -2.2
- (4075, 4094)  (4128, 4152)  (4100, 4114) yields 1.1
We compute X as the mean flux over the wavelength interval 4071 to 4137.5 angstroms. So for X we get 5.67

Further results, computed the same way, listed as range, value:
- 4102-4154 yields 5.61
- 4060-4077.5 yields 4.25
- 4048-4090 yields 5.25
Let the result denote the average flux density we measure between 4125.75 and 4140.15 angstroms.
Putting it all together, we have 5.53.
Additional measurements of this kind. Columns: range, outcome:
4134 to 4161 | 5.58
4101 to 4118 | 5.55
